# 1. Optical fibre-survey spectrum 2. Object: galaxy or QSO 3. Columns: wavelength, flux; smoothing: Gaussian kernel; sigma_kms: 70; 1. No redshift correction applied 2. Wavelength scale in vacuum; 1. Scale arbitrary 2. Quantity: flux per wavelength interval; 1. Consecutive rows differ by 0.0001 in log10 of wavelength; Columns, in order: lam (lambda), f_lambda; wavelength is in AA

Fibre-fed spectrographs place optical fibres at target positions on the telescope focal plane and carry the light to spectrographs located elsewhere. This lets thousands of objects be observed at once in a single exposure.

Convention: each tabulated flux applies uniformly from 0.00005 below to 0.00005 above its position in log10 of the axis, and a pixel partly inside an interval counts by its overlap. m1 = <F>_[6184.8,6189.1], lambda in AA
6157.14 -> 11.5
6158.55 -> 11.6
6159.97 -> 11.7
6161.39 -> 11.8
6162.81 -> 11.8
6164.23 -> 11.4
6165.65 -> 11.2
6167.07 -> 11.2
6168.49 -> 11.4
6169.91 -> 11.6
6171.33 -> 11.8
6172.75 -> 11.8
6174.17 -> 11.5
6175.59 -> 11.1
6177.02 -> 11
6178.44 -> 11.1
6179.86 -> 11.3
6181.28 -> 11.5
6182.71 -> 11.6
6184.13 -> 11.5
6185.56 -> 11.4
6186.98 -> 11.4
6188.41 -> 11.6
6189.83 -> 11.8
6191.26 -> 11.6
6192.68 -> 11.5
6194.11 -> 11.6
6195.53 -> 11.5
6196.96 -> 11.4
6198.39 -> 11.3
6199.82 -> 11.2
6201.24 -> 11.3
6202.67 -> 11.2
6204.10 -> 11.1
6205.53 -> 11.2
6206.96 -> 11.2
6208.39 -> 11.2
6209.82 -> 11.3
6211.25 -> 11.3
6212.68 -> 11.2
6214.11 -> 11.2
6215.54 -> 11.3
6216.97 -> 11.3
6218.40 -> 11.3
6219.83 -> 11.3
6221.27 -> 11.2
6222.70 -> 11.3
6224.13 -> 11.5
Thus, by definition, 11.4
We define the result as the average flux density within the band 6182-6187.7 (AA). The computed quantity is 11.5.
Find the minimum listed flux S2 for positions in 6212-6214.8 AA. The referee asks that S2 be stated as 11.2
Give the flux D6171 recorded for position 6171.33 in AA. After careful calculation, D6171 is 11.8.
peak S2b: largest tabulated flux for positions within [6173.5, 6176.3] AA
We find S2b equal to 11.5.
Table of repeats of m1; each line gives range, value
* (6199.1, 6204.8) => 11.2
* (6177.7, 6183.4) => 11.4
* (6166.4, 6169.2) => 11.3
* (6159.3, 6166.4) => 11.6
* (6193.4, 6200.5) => 11.4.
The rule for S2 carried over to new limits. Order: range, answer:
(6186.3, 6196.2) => 11.4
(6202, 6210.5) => 11.1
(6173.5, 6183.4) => 11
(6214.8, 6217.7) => 11.3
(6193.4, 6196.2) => 11.5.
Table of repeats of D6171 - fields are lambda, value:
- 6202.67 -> 11.2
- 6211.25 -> 11.3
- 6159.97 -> 11.7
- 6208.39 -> 11.2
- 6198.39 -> 11.3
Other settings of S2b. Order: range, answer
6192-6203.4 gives 11.6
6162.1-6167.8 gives 11.8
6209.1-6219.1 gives 11.3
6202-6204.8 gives 11.2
